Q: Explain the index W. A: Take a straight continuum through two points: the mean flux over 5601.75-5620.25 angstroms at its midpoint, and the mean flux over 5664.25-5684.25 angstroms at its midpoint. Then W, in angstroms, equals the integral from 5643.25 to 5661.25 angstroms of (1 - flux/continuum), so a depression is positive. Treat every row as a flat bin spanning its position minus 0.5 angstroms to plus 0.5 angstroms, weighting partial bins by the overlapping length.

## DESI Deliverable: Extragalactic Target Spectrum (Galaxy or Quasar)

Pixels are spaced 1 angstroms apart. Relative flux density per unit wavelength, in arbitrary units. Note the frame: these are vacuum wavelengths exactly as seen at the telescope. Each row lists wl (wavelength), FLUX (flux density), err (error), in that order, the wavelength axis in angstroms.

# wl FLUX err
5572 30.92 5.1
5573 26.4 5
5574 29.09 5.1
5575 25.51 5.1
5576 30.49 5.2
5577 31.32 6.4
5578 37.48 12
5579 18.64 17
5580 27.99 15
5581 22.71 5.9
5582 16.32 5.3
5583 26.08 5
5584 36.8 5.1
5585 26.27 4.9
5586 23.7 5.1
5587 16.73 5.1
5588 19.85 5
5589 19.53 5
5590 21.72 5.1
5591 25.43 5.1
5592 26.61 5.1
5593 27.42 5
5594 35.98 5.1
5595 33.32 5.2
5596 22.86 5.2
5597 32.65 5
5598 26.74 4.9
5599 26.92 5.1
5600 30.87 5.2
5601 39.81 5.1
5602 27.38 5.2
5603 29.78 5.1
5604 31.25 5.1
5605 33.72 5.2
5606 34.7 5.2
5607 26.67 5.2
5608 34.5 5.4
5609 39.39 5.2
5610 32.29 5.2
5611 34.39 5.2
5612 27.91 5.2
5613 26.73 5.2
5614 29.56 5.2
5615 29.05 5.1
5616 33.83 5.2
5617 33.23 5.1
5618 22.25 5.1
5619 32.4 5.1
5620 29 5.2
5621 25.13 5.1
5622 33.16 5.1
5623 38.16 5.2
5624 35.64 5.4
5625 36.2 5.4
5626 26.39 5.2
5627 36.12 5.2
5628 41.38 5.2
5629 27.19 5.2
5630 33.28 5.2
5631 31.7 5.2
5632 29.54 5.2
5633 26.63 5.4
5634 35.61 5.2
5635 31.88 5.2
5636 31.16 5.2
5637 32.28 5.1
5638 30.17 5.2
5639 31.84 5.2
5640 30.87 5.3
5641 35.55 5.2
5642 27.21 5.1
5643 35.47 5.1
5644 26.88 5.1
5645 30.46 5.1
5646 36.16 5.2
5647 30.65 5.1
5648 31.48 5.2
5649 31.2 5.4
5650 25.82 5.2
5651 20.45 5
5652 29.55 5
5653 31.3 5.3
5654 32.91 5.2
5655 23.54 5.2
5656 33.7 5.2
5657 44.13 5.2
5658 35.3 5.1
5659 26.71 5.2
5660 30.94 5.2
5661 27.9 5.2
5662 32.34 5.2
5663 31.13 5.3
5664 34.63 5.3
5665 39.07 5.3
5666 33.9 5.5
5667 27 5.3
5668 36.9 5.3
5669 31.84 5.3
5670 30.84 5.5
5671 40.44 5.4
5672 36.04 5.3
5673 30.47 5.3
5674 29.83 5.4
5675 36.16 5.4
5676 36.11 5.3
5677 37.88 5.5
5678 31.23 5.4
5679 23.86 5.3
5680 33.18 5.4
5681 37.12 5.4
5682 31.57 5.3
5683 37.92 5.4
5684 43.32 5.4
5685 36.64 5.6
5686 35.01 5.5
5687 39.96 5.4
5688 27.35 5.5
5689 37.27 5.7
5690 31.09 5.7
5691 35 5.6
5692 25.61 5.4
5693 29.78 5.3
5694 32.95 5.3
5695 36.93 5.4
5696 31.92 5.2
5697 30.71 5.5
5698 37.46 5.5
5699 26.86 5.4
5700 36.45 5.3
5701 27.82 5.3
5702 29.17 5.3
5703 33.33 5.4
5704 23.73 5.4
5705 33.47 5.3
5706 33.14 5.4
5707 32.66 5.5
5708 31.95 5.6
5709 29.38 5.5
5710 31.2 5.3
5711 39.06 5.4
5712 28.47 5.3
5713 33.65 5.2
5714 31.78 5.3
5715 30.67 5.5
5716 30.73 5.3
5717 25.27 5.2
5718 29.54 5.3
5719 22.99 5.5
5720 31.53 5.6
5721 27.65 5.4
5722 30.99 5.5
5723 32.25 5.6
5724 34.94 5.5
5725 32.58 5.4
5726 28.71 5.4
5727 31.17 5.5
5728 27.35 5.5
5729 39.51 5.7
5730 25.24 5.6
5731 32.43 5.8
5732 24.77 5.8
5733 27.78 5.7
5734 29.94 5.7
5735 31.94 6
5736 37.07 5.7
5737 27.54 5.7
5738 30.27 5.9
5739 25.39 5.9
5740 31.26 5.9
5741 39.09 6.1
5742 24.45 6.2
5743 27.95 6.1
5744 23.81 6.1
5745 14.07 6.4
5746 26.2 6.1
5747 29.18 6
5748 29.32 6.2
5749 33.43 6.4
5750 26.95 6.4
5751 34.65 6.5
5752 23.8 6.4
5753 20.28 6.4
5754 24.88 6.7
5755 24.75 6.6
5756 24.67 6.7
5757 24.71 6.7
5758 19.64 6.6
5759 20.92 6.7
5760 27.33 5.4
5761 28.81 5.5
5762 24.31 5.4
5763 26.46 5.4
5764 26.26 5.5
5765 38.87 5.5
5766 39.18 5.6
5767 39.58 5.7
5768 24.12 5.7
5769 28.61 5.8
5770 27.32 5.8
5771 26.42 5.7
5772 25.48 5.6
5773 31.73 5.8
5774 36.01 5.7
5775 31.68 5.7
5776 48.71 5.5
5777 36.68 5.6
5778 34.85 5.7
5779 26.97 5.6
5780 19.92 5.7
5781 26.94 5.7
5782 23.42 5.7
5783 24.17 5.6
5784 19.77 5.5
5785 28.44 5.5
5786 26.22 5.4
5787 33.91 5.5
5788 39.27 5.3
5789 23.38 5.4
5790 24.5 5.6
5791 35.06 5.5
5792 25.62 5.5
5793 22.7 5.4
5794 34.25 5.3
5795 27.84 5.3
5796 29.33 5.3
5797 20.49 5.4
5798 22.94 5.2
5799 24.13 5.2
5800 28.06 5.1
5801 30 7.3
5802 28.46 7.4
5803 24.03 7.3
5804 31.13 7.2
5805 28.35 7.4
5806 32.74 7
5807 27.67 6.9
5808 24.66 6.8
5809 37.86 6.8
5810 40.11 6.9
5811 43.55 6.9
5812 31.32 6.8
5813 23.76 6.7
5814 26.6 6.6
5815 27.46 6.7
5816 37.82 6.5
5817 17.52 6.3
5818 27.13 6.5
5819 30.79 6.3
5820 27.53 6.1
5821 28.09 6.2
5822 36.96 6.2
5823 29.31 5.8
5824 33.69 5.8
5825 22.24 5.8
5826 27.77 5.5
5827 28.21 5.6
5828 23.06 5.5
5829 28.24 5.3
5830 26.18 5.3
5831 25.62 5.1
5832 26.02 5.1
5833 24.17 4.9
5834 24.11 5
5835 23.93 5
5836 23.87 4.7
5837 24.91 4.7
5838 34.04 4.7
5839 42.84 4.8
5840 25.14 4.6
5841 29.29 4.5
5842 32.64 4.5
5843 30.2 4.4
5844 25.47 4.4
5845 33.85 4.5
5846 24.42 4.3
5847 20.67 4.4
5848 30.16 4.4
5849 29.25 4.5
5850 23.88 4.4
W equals 1.3 angstroms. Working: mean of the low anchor 31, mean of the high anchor 34.1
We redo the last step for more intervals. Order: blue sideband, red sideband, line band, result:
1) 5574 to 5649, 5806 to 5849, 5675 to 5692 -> -2.79 angstroms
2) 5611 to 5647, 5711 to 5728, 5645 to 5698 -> -3.20 angstroms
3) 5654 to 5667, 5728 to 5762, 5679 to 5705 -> -1.89 angstroms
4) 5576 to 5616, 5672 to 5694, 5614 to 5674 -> -0.74 angstroms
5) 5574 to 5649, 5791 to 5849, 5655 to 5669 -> -1.59 angstroms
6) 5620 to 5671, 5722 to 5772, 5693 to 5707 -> -0.80 angstroms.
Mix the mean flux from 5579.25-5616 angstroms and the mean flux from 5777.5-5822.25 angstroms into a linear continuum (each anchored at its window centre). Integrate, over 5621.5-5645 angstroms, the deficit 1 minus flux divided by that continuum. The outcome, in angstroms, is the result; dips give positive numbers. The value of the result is -3.2 angstroms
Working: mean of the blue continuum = 28.4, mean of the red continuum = 28.5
